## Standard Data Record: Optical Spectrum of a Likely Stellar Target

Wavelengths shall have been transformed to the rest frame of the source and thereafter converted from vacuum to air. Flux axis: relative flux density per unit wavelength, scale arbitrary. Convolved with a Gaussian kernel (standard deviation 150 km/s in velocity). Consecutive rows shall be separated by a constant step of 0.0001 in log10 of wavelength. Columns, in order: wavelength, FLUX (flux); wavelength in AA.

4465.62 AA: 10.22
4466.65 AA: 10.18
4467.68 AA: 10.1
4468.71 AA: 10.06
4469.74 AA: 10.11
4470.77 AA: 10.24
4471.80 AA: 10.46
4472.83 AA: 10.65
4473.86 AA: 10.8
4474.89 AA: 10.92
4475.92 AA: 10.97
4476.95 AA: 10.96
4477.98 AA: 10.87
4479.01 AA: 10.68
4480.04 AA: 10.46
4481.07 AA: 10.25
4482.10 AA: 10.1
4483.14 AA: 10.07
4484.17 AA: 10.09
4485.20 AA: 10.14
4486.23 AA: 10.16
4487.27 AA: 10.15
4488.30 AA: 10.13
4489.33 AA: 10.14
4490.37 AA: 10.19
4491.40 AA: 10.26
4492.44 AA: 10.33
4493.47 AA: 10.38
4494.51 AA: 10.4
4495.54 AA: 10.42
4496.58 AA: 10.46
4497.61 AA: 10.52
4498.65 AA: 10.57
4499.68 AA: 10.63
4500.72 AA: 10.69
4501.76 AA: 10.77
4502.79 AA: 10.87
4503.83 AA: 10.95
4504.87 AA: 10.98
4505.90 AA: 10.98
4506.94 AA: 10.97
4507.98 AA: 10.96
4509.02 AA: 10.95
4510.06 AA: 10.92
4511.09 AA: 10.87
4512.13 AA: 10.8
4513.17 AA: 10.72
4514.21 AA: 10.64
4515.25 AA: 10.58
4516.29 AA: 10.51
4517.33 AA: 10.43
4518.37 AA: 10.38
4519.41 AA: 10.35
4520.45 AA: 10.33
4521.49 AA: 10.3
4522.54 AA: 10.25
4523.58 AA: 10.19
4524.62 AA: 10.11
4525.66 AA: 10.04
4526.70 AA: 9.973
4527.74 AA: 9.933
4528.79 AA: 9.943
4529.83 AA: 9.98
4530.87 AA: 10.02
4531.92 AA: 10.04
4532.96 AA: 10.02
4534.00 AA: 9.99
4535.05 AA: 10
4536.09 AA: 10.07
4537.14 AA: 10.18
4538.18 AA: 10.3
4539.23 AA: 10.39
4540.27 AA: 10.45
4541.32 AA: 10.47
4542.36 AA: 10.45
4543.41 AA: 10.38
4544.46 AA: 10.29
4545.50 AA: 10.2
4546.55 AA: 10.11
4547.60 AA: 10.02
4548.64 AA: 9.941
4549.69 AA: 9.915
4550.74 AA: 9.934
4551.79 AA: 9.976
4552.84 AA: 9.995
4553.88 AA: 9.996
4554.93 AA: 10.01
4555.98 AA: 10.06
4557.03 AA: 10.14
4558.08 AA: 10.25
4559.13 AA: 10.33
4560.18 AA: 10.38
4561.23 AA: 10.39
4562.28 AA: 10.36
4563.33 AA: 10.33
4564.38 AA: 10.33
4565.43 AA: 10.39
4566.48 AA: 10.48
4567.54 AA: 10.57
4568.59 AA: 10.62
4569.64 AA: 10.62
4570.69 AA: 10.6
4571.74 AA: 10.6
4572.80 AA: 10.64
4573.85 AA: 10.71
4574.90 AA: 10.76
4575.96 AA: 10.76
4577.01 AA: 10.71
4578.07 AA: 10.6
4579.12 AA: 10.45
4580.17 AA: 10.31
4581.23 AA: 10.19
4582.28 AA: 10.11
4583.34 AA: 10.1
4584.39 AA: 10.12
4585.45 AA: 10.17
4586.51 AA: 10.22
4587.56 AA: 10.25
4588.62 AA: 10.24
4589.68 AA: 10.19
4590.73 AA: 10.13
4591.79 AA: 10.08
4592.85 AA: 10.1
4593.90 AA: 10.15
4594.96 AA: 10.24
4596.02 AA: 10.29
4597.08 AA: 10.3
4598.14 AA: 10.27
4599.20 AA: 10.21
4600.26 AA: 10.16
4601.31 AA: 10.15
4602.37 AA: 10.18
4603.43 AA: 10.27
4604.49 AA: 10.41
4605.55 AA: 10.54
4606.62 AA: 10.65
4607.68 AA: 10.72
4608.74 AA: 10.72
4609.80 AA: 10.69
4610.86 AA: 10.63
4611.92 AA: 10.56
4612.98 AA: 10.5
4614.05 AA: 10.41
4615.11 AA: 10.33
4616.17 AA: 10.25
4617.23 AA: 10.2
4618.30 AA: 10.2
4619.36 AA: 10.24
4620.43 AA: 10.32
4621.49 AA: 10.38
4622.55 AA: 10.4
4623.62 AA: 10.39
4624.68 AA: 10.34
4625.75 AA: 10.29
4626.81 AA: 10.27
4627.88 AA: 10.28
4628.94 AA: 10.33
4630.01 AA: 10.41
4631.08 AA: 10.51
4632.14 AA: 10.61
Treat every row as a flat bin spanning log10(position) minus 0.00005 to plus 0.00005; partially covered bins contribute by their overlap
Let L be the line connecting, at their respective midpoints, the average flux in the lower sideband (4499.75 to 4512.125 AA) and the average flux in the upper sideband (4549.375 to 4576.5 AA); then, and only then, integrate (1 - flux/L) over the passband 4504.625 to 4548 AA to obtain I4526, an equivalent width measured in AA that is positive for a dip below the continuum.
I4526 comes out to 1.4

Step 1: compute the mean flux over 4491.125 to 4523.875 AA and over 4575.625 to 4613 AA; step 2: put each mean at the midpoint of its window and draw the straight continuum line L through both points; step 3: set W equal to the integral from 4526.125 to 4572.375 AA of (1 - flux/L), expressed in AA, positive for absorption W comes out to 1.2 AA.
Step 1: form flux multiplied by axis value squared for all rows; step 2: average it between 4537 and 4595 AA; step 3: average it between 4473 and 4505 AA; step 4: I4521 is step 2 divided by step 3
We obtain 1.02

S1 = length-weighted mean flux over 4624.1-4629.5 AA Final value 10.3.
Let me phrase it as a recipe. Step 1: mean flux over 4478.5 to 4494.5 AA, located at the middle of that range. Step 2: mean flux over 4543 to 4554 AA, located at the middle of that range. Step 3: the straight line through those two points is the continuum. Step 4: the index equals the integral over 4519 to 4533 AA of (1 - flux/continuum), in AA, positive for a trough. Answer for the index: 0.0 AA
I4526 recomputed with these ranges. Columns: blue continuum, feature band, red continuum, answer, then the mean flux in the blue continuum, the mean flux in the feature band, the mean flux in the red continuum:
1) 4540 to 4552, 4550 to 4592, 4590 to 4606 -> -0.51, 10.2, 10.3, 10.2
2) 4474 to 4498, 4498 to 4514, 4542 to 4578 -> -0.70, 10.4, 10.8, 10.3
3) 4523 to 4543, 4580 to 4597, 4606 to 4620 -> 0.30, 10.1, 10.2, 10.5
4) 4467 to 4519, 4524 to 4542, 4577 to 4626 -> 0.58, 10.5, 10.1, 10.3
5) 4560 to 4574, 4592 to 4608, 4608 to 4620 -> 0.23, 10.5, 10.3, 10.4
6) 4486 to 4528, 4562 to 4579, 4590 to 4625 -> -0.27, 10.5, 10.6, 10.3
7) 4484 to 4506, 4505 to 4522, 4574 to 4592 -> -0.39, 10.5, 10.7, 10.3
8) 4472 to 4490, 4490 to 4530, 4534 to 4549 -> -0.64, 10.4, 10.5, 10.2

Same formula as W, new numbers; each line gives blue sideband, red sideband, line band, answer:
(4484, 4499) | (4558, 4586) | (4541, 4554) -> 0.3 AA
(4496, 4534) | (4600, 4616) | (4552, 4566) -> 0.3 AA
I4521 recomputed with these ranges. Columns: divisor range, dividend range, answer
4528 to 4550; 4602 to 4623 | 1.06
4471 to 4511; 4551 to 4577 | 1.02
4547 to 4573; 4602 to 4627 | 1.04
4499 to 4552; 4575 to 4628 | 1.03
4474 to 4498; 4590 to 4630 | 1.05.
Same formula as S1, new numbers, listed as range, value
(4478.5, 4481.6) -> 10.5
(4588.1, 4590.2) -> 10.2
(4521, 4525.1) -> 10.2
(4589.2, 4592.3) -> 10.1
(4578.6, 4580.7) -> 10.4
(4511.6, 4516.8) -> 10.6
